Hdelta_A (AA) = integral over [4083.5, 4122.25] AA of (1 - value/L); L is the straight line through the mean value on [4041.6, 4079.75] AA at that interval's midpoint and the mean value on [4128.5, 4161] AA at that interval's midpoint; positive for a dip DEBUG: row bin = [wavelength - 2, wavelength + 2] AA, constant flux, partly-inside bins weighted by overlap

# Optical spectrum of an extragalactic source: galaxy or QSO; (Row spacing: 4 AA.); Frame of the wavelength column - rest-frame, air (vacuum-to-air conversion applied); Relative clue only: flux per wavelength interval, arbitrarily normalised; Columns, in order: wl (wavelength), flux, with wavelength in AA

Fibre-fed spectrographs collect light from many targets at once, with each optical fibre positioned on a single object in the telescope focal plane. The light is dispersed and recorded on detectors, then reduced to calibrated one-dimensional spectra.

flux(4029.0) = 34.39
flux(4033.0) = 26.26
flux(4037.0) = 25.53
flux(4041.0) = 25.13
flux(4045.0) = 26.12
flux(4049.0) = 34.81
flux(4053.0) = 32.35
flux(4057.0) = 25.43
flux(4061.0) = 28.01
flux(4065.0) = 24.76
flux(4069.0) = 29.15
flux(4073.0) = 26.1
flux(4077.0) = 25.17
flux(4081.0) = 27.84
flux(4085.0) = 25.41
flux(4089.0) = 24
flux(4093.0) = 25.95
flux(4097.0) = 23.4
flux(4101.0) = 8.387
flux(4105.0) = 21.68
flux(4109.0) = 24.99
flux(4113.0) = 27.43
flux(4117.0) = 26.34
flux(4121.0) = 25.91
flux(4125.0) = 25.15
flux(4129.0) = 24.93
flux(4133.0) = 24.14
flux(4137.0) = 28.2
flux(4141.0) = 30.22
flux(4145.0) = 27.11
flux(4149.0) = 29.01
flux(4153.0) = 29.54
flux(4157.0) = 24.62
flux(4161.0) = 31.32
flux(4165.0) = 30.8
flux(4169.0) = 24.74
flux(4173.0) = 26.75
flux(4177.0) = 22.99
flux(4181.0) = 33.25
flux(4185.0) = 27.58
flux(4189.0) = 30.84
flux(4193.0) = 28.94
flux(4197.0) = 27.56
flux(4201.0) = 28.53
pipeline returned 6.2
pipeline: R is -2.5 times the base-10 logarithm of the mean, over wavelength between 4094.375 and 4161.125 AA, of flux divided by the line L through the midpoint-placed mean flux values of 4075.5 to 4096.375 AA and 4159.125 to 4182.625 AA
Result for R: 0.07 mag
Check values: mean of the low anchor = 25.5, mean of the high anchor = 28.2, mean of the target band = 25.3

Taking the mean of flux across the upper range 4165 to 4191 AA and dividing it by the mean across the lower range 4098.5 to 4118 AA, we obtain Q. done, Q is 1.29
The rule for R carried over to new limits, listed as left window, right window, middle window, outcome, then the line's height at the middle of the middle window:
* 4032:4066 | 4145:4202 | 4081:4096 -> 0.103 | 27.9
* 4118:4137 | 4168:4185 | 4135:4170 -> -0.087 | 26.3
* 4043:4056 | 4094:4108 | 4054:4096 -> -0.070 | 24.8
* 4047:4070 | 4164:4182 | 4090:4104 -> 0.397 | 28.5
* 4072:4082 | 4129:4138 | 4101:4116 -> 0.147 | 25.9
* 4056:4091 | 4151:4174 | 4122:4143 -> 0.037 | 27.4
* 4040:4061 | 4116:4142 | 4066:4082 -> 0.048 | 28.1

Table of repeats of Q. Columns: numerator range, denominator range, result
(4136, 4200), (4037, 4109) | 1.11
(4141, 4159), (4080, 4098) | 1.10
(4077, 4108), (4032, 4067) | 0.82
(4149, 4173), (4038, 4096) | 1.04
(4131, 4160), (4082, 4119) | 1.19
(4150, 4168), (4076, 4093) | 1.12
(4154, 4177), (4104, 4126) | 1.08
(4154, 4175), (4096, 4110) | 1.46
